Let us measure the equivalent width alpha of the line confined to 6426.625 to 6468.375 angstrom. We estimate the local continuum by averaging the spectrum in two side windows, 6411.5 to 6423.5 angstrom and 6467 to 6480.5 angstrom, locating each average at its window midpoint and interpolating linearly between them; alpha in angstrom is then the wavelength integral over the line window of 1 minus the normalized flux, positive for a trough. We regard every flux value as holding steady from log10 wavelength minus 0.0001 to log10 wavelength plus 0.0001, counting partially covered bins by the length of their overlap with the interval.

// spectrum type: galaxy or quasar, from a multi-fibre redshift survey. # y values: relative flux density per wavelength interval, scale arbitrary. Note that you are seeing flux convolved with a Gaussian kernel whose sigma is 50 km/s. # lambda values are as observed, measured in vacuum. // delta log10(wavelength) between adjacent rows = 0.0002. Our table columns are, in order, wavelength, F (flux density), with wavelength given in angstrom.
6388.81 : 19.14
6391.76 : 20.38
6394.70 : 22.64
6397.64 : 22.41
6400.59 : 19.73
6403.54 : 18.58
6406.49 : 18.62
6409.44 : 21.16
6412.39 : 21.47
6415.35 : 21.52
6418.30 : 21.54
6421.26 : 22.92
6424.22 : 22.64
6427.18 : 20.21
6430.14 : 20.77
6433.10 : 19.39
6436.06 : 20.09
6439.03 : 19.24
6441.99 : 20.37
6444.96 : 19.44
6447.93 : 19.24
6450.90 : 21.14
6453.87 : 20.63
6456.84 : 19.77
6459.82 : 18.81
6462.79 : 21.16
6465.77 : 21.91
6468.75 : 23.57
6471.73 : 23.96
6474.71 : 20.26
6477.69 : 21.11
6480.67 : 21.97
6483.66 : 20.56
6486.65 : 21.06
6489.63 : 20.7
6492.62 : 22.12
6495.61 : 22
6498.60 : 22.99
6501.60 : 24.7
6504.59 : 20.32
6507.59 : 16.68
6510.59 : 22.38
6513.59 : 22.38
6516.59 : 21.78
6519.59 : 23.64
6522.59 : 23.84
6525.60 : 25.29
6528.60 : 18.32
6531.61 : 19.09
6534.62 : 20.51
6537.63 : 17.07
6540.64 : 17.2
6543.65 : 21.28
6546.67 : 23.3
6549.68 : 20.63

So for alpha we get 3.5 angstrom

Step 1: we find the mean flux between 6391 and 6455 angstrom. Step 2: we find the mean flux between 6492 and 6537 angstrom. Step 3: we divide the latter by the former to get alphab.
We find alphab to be 1.05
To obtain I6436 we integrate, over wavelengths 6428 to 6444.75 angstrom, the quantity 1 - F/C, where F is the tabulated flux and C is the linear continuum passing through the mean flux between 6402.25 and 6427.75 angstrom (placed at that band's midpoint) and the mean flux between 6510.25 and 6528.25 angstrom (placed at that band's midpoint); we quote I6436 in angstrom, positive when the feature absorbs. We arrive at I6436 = 1.1 angstrom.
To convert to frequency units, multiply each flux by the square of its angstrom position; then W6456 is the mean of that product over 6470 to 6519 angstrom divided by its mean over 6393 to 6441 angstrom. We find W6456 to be 1.06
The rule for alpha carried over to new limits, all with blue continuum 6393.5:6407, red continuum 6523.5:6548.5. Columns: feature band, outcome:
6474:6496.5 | -0.9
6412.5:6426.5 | -1.0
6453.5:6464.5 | 0.2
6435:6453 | 0.4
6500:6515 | -0.7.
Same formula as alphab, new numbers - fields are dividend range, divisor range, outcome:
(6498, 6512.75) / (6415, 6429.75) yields 0.98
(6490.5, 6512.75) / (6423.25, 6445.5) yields 1.07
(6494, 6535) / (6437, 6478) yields 1.05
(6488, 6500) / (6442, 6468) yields 1.08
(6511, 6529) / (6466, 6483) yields 1.03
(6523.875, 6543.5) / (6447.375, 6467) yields 0.97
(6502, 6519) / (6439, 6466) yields 1.05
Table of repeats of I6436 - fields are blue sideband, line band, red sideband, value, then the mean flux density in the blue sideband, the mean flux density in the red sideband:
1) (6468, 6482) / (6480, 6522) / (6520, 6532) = 0.7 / 22.1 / 22.1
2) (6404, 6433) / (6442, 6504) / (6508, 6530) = 1.1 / 21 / 22.3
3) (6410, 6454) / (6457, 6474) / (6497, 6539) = -0.5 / 20.7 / 21.4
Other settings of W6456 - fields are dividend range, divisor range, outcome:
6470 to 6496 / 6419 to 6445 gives 1.06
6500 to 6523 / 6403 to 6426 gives 1.07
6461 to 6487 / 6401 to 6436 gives 1.07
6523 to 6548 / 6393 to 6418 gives 1.02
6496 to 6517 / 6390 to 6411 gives 1.09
